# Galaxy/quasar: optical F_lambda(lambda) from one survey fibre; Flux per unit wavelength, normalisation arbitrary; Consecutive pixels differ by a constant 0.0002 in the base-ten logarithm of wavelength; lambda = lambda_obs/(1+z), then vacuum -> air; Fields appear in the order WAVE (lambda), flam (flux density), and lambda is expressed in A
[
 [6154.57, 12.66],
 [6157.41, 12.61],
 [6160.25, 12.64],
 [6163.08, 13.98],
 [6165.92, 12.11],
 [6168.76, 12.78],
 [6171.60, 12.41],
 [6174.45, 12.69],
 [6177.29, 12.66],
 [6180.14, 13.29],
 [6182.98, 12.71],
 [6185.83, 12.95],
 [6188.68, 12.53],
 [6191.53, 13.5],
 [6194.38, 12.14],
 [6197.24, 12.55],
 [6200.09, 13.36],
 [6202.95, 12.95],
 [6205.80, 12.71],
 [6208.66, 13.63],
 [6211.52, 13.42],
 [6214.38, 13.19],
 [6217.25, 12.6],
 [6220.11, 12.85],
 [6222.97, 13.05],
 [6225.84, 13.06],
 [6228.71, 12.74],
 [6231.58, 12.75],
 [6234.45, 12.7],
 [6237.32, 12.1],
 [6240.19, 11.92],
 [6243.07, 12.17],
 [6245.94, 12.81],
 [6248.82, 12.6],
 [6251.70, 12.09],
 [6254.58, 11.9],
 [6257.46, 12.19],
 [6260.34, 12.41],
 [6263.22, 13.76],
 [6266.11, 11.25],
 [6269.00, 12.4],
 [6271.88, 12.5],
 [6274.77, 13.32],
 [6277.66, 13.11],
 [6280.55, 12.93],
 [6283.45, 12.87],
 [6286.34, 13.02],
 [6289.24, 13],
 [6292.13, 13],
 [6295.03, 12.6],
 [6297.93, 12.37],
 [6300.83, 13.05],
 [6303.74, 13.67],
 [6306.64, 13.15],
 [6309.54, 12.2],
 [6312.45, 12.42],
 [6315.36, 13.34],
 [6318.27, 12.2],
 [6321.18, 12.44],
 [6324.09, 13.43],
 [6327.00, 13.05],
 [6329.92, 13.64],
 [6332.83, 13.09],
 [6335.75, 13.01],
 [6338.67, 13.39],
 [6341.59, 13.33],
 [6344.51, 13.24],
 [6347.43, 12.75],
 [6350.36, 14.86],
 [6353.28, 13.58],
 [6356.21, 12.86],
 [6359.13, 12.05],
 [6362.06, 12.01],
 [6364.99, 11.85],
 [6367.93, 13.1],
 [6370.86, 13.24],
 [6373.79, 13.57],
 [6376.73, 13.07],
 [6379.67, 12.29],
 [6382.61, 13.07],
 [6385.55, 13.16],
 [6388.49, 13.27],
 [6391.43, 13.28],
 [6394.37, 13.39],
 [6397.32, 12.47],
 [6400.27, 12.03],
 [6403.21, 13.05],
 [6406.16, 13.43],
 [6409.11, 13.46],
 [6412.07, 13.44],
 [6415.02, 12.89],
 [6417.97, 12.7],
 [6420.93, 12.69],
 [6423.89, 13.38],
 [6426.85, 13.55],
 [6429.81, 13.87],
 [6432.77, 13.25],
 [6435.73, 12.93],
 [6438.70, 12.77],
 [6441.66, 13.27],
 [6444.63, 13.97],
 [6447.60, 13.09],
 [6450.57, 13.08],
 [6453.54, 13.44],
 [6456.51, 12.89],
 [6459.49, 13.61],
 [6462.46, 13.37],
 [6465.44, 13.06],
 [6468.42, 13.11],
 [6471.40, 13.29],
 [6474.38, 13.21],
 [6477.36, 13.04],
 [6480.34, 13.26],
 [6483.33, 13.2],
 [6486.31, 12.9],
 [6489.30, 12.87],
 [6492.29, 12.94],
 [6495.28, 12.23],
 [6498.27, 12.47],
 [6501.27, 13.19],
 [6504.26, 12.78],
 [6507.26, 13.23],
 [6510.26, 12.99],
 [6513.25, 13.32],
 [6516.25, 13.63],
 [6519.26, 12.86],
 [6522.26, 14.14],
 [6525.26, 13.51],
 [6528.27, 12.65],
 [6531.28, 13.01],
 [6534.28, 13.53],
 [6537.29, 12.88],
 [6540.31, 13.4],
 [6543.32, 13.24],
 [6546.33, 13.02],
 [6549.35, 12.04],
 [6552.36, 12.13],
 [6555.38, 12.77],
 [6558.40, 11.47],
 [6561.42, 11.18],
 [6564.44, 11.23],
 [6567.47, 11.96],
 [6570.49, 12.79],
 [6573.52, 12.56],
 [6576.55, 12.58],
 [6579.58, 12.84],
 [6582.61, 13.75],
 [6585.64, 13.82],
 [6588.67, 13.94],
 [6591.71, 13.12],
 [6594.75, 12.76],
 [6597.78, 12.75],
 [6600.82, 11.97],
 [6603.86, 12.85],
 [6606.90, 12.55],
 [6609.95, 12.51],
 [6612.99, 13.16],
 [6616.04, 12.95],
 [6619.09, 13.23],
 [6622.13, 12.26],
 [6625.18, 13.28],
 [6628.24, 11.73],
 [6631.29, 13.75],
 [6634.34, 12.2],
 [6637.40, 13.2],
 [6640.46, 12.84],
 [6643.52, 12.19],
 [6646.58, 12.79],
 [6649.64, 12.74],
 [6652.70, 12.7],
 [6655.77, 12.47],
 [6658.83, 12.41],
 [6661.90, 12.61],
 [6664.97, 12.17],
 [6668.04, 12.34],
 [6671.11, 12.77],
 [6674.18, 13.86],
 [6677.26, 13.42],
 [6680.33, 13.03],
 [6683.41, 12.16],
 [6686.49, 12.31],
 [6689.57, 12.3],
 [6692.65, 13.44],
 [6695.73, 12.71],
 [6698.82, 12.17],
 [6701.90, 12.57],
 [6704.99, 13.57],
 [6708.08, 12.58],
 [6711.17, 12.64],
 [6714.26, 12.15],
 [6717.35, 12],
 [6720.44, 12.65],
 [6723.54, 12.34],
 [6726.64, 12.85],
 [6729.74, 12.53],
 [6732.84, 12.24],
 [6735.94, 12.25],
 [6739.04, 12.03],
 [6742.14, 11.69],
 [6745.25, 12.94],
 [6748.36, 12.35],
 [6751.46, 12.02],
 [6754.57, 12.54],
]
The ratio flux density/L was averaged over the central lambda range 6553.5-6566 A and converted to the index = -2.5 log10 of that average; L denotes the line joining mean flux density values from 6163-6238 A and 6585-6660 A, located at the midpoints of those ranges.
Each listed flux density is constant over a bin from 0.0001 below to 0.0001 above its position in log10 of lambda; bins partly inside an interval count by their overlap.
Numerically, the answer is 0.10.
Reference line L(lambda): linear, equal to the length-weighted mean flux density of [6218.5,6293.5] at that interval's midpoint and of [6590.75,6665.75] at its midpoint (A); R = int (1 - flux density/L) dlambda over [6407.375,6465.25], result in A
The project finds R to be -2.7 A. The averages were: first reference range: 12.6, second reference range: 12.7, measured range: 13.2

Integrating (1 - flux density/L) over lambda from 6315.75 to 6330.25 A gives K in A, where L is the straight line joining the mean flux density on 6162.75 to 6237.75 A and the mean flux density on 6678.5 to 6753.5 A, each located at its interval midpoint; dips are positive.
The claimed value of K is -0.2 A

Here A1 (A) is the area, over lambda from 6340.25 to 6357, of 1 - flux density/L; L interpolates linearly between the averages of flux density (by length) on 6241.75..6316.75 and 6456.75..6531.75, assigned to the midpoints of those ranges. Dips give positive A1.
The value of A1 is -0.8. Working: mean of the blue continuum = 12.7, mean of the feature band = 13.5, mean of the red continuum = 13.1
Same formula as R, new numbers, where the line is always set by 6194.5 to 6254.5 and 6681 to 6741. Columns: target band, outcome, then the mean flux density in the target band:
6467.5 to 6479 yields -0.5 A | 13.2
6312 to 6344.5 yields -1.0 A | 13.1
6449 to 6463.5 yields -0.8 A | 13.3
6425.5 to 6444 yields -1.0 A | 13.3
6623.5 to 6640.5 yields -0.4 A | 12.8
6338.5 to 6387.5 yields -1.4 A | 13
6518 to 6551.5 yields -1.4 A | 13.1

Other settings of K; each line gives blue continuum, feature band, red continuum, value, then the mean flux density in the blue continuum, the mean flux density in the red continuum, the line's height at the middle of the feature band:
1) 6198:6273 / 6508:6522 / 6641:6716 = -0.7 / 12.7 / 12.7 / 12.7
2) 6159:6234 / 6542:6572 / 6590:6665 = 1.3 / 12.9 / 12.7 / 12.7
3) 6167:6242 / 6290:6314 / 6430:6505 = 0.2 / 12.8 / 13.1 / 12.9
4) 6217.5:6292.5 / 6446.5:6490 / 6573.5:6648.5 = -1.3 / 12.6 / 12.9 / 12.8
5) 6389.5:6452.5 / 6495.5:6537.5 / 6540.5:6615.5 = -1.0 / 13.1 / 12.6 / 12.8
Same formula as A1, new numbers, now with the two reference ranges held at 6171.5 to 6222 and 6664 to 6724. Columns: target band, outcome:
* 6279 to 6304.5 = -0.1 A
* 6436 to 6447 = -0.4 A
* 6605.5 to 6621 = -0.2 A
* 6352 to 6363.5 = 0.2 A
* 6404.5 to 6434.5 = -1.1 A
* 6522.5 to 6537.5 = -0.6 A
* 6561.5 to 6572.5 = 0.7 A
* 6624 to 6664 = 0.1 A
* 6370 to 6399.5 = -0.5 A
